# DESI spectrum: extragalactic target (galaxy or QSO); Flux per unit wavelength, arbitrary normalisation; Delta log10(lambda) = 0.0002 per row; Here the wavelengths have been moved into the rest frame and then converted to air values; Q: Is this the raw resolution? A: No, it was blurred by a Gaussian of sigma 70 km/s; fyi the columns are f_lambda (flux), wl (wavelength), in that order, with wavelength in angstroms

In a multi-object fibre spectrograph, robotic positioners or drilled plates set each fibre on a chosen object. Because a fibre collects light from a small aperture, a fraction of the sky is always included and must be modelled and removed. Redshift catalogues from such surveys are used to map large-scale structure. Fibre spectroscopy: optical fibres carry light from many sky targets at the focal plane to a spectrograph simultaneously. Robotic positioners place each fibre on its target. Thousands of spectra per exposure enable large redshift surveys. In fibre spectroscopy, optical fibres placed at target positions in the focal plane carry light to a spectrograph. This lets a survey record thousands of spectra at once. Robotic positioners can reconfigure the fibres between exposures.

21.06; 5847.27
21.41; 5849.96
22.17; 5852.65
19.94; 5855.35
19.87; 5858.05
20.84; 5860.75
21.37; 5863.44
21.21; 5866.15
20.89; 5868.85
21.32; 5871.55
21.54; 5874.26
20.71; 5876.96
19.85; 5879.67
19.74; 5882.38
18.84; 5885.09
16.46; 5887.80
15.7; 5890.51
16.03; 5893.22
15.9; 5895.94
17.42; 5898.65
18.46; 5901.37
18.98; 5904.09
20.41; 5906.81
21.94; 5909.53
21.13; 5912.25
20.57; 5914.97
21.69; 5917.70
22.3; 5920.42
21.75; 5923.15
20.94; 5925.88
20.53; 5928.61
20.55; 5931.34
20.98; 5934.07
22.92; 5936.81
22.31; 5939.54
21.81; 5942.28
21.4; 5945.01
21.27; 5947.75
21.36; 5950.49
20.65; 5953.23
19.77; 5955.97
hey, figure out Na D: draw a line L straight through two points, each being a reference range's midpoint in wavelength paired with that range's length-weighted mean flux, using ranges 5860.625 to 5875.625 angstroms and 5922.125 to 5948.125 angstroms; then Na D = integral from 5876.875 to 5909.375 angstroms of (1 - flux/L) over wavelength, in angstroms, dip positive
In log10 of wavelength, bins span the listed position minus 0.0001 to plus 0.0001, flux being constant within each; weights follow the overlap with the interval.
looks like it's 4.7 angstroms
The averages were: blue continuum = 21.2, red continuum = 21.4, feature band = 18.2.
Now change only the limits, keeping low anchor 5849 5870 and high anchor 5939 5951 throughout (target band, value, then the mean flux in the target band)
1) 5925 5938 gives 0.20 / 21.2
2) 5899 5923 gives 0.84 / 20.6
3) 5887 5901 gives 3.15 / 16.5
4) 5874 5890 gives 1.47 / 19.2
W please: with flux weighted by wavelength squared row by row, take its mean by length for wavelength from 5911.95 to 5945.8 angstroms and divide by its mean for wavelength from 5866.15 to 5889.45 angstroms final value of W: 1.1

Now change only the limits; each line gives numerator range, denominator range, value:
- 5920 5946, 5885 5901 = 1.31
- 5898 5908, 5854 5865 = 0.93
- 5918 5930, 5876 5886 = 1.10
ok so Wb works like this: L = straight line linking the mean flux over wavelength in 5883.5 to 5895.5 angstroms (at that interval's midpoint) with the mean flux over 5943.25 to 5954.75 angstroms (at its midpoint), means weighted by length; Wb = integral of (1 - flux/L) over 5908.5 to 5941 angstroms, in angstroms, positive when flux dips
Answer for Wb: -3.5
